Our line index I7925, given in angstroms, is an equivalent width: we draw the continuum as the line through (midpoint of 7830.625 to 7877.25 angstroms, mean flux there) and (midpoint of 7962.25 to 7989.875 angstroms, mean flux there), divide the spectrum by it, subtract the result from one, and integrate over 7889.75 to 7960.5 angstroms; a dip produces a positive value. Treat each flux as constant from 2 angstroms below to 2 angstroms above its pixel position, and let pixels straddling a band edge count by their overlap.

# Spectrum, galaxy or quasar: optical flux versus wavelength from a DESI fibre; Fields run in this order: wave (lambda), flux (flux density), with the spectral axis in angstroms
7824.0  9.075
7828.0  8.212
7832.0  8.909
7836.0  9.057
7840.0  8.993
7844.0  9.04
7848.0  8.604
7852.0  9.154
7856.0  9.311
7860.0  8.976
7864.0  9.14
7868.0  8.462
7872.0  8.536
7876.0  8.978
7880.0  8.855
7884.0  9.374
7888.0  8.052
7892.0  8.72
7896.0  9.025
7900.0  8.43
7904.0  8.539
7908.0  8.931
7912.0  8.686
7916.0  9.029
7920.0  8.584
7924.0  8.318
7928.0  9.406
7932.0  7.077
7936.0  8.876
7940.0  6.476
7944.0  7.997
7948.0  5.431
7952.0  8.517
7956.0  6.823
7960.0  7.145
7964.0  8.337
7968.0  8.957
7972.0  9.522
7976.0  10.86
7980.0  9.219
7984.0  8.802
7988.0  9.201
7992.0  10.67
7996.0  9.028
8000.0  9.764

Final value 7.7 angstroms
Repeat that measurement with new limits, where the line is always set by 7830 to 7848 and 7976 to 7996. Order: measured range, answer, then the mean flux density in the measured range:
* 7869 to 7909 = 1.9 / 8.73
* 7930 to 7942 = 2.4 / 7.48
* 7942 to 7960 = 4.3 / 7.19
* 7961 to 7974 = 0.9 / 8.8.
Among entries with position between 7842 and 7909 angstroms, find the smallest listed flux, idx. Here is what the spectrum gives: 8.052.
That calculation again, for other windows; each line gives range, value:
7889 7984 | 5.431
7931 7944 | 6.476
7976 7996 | 8.802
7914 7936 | 7.077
